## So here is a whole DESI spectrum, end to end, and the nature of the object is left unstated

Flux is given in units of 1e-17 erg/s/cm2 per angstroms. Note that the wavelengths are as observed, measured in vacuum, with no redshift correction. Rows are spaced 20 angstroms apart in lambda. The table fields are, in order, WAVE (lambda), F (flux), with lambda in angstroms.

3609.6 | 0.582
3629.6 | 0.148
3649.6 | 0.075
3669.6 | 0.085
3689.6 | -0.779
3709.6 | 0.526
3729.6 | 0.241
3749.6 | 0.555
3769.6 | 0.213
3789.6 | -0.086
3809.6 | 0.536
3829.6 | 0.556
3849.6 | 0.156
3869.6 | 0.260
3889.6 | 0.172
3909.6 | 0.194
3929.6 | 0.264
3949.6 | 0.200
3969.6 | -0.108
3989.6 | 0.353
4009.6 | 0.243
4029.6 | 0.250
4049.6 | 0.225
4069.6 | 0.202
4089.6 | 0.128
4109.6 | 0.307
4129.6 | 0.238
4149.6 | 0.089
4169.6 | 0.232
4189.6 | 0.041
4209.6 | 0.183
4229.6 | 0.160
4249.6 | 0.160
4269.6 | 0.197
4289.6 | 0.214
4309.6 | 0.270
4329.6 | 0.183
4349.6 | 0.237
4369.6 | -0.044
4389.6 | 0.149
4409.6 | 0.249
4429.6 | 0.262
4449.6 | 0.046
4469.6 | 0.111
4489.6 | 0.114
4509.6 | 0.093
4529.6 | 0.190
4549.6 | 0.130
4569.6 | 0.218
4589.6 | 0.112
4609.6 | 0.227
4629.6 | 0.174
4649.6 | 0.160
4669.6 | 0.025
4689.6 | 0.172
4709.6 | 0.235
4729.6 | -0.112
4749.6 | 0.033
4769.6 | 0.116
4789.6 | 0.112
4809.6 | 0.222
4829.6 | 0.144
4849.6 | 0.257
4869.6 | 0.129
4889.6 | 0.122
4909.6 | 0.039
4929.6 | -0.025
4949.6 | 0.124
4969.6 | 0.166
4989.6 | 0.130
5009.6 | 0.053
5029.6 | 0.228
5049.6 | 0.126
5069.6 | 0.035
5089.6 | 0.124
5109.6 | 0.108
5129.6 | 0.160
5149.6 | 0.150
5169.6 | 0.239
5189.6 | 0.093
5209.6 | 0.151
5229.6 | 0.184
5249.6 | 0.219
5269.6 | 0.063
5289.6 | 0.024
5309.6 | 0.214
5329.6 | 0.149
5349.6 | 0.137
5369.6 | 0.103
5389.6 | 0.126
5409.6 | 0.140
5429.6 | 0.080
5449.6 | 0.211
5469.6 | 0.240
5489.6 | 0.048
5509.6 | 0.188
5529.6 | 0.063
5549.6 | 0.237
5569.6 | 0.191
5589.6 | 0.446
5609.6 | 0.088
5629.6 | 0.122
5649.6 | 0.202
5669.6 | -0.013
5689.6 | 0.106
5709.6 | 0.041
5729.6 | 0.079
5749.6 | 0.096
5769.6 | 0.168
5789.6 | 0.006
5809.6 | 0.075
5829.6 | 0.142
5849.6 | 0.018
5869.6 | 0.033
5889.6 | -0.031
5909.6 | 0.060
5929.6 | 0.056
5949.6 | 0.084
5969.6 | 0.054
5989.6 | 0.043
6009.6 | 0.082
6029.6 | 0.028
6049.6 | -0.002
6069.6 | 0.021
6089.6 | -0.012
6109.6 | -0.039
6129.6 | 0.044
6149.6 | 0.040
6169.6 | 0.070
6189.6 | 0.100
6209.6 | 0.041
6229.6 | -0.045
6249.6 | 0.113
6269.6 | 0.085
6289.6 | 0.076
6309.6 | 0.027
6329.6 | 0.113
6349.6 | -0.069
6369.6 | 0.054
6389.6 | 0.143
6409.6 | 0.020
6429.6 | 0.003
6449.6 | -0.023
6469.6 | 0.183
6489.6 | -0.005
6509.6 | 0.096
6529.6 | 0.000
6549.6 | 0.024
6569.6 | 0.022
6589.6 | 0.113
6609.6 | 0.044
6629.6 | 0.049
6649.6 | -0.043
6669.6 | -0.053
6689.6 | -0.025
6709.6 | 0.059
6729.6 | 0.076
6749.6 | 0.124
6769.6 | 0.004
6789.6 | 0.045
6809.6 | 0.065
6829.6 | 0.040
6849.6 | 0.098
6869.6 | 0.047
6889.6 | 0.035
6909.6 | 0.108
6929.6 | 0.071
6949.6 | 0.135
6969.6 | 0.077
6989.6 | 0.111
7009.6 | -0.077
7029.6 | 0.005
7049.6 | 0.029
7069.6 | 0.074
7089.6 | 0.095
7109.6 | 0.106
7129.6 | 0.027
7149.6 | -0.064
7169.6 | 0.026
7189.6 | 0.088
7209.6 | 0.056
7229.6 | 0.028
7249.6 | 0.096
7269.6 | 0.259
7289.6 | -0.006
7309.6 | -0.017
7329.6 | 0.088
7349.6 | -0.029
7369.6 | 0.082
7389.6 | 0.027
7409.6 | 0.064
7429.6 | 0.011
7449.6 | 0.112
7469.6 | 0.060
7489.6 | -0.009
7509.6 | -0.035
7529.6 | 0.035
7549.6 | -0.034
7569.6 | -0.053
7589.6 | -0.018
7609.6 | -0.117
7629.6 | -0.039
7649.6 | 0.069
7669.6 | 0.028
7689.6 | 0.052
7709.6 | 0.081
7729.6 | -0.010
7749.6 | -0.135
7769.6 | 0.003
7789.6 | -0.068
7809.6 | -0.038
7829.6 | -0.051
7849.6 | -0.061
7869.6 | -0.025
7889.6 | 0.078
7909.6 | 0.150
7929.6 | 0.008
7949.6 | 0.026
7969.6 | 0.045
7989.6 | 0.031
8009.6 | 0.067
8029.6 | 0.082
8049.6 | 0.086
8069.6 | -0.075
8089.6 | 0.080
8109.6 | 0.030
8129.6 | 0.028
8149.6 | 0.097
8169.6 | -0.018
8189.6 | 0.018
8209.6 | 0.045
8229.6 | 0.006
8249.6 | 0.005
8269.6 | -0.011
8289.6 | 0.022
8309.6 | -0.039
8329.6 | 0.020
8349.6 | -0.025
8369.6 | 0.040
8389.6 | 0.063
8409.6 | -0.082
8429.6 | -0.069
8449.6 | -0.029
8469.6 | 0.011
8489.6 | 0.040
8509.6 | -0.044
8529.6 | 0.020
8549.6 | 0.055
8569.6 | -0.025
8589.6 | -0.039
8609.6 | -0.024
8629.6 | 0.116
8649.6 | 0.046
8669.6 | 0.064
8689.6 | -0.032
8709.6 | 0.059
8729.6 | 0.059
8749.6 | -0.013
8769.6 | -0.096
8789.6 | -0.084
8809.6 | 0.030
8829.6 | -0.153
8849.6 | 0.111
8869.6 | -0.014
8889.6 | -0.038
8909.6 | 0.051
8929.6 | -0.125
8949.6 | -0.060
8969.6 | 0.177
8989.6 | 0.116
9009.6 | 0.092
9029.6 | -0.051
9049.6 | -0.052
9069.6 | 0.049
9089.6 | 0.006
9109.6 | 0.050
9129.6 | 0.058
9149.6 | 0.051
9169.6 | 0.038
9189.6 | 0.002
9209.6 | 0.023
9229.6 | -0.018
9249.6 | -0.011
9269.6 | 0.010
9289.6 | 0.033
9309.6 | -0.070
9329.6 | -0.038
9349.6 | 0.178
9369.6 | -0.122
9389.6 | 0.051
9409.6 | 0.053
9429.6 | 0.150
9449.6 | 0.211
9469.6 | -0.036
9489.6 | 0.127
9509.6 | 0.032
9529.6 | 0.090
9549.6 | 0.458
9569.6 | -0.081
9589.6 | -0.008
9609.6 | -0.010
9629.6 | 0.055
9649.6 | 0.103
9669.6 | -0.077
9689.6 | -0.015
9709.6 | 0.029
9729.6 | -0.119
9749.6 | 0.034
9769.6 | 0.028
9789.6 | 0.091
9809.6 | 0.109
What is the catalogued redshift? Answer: 1.560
